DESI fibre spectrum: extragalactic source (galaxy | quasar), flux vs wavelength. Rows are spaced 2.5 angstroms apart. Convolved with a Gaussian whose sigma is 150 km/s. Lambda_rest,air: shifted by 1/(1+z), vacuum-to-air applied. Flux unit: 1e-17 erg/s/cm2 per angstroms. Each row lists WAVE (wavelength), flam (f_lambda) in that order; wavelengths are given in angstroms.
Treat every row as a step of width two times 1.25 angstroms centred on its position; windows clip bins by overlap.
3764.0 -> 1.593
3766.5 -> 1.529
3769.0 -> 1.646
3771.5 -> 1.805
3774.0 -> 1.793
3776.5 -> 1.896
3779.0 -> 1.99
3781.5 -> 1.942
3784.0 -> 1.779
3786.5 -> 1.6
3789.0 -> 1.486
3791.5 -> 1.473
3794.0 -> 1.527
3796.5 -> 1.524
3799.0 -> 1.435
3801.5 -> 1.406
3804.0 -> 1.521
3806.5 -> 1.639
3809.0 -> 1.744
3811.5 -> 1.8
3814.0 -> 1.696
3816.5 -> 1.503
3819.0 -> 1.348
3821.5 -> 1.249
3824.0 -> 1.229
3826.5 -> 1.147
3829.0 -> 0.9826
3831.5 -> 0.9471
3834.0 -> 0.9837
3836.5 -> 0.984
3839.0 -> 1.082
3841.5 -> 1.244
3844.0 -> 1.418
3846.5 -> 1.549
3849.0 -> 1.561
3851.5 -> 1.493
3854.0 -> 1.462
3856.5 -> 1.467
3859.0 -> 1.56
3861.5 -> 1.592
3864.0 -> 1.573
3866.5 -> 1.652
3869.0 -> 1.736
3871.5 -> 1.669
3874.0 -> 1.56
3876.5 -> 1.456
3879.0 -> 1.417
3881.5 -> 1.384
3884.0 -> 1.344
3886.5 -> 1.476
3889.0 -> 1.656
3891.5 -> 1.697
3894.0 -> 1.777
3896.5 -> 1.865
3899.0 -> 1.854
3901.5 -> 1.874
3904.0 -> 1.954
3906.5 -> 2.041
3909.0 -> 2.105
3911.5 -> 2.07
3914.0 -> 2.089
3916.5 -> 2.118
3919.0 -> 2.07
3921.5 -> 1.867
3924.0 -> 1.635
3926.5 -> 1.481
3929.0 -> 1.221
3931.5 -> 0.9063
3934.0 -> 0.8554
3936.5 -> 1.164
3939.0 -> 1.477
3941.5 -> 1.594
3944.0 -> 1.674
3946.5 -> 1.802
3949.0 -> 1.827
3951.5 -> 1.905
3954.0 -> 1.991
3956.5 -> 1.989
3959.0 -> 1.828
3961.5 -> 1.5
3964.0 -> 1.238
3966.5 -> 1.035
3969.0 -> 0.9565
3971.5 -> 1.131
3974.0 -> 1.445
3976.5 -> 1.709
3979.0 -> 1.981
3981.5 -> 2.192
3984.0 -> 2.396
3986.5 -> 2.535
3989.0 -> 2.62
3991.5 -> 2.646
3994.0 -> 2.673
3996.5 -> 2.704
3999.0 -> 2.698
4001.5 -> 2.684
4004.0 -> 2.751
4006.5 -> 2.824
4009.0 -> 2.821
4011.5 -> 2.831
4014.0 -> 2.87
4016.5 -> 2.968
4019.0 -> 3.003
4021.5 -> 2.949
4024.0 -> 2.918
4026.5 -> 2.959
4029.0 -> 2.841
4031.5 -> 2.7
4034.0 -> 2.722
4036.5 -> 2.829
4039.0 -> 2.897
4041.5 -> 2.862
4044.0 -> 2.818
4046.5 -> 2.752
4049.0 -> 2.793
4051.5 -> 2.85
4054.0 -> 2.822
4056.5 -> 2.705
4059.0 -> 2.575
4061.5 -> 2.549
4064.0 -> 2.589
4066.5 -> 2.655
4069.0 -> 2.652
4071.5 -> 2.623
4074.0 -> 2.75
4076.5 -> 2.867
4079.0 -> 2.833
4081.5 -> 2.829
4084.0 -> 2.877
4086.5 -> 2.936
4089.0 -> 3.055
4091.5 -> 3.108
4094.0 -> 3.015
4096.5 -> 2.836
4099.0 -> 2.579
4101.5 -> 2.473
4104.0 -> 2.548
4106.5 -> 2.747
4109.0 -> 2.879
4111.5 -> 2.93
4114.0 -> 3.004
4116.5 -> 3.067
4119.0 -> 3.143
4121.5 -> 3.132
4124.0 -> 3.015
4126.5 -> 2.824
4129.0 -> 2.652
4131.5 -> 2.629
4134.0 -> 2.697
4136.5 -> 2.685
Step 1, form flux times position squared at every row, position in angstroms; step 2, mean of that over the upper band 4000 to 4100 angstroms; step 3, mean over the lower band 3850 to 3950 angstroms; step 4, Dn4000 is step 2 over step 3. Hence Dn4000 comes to 1.85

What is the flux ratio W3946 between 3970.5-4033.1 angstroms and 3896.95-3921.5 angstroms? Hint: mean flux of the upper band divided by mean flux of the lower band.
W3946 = 1.3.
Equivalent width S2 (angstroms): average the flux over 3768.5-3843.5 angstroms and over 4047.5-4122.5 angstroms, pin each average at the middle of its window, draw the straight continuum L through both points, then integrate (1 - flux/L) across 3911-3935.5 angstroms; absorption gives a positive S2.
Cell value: 5.0 angstroms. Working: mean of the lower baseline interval 1.48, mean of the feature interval 1.61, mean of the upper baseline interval 2.81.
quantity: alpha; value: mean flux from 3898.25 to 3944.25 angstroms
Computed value 1.69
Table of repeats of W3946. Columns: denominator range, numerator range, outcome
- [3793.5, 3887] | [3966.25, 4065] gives 1.79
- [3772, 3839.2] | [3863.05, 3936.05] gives 1.12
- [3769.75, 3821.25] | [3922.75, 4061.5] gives 1.36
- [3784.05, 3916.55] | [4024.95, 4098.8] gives 1.81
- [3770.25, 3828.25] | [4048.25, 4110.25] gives 1.75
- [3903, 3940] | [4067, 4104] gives 1.68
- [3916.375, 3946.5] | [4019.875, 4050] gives 1.90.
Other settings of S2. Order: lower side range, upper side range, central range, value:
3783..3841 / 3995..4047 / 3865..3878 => 1.37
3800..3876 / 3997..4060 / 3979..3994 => 0.36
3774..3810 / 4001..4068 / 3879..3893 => 3.92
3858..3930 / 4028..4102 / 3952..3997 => 6.56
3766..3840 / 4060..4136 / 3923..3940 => 6.80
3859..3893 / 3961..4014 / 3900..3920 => -3.30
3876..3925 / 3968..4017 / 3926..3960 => 8.54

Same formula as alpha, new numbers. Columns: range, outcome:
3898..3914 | 1.99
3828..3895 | 1.43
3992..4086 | 2.79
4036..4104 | 2.78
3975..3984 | 2.01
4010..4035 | 2.88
